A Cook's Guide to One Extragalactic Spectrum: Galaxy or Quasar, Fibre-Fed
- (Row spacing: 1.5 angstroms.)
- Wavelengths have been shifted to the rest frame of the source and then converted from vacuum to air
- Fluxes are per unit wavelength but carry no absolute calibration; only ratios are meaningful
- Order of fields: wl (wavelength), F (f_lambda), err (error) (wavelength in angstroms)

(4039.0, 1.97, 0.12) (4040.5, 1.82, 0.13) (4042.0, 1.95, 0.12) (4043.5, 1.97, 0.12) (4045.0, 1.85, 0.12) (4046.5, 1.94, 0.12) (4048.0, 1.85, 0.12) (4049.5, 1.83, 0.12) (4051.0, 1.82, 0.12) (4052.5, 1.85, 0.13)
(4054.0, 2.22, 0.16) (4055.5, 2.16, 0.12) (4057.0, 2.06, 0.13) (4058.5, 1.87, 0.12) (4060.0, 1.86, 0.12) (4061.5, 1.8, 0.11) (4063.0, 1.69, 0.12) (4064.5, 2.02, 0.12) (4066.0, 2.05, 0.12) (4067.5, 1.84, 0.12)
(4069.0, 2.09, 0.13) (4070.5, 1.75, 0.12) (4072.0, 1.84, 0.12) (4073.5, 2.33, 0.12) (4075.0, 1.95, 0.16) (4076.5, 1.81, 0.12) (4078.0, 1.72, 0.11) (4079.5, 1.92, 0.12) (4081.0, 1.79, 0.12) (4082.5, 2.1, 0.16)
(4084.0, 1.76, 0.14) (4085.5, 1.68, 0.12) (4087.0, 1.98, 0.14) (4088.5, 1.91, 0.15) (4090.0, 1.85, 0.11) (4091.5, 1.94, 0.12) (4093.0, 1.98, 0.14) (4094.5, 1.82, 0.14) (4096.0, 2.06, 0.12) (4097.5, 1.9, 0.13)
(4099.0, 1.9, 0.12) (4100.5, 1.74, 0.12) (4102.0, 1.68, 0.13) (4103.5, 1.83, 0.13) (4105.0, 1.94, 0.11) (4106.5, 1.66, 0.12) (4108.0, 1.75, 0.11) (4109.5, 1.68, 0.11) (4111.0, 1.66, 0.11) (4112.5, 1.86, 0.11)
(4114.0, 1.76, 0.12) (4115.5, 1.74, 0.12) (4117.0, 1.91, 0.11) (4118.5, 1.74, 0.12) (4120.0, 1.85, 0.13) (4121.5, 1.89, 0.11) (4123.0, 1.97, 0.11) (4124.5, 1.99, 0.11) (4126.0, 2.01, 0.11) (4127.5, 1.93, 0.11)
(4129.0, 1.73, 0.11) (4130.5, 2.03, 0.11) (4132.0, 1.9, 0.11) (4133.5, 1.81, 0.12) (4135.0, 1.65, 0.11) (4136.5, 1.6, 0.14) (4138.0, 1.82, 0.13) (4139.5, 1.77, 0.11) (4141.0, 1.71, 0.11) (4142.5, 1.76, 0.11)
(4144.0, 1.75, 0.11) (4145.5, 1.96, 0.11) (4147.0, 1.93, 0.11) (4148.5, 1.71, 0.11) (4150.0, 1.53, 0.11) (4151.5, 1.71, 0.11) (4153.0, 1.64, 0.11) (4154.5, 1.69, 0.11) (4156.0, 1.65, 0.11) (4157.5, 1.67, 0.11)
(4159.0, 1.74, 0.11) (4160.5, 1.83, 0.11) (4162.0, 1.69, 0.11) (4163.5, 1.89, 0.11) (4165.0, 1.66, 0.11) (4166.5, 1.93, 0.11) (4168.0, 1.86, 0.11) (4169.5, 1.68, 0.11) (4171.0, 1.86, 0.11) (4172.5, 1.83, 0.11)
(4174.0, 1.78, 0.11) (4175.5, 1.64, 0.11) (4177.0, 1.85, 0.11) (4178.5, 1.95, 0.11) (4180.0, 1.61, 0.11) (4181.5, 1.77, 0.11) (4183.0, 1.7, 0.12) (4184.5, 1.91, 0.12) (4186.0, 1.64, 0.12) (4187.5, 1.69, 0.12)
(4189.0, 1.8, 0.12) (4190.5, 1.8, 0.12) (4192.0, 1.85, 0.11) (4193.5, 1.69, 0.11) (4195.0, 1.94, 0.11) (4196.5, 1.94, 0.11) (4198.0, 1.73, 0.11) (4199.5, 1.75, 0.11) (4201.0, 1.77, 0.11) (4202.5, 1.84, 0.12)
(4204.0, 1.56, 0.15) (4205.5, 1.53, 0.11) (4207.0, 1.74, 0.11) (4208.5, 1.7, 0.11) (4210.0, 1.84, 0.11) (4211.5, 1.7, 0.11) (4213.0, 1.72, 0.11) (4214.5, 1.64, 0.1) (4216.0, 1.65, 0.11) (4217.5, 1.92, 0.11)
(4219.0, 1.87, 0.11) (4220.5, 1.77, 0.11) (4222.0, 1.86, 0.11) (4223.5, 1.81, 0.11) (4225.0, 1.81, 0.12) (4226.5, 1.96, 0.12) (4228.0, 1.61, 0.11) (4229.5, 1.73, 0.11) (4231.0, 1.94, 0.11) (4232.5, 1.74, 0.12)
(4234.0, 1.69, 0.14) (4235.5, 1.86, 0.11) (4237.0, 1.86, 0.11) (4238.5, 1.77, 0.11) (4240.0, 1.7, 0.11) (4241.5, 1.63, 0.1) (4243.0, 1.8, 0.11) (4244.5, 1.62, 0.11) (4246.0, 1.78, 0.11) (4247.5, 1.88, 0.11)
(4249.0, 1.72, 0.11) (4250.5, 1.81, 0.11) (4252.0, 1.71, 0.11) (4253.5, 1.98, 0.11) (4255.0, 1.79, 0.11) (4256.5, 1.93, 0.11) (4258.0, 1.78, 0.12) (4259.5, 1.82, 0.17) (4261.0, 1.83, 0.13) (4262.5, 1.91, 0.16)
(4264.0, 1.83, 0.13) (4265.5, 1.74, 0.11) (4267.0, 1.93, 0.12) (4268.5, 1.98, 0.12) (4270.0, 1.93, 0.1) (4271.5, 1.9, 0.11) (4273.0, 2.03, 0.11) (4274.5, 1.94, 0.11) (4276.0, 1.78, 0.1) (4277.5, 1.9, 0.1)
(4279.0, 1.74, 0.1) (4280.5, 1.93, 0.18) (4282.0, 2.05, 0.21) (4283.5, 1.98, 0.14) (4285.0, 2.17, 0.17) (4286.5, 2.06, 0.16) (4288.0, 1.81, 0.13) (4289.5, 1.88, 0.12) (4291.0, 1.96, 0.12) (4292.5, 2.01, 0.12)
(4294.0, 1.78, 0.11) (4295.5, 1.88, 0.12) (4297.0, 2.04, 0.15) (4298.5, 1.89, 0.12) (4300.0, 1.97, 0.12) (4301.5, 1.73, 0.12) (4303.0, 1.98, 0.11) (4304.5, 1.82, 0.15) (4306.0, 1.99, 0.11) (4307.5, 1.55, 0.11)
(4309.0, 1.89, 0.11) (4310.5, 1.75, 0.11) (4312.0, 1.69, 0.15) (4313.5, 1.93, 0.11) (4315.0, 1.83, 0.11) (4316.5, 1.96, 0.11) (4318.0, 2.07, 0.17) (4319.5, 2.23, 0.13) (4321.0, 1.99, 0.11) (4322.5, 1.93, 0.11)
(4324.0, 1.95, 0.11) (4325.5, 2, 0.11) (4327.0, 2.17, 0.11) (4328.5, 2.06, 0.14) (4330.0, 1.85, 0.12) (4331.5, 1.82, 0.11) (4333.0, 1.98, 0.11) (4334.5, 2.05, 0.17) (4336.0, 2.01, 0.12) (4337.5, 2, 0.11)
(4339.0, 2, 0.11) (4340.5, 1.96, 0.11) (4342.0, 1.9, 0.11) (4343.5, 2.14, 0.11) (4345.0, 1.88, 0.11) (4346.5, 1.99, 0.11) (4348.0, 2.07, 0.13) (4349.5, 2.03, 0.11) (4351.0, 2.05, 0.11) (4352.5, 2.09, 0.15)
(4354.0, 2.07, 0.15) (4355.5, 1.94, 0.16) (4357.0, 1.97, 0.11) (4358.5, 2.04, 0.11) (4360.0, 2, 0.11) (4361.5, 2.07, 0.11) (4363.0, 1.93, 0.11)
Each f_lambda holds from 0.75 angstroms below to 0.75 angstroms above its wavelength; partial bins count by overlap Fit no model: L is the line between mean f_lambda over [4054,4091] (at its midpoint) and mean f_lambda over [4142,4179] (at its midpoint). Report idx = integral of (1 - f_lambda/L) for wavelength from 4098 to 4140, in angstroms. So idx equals 0.5 angstroms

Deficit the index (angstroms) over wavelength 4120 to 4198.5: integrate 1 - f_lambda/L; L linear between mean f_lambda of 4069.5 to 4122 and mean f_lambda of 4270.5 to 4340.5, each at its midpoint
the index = 3.51 angstroms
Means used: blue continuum 1.85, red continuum 1.93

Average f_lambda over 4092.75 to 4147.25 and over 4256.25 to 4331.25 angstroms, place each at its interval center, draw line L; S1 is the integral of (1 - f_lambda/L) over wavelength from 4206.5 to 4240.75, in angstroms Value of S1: 1.8 angstroms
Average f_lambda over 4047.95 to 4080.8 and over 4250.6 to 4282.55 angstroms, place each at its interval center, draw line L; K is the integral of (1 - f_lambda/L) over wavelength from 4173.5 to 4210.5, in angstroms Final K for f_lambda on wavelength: 2.6 angstroms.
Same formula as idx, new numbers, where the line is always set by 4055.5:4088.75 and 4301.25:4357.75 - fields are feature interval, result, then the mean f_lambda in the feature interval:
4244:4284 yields 1.7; 1.86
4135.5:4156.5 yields 2.1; 1.73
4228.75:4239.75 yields 0.8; 1.79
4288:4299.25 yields 0.2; 1.91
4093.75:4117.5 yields 1.3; 1.8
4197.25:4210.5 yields 1.5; 1.72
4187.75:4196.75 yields 0.5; 1.82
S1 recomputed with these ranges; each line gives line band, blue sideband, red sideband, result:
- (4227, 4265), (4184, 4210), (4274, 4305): 1.1 angstroms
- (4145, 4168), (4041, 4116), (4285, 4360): 1.9 angstroms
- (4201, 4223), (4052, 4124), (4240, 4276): 1.3 angstroms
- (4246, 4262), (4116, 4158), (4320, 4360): 0.7 angstroms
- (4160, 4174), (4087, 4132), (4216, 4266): 0.2 angstroms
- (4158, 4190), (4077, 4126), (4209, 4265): 0.7 angstroms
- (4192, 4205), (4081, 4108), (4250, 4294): 0.7 angstroms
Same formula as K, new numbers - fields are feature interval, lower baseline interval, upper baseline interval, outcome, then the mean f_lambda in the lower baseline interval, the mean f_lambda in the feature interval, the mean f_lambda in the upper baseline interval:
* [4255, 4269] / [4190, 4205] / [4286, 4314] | -0.12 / 1.78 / 1.86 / 1.87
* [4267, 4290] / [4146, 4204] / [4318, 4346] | -0.25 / 1.77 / 1.94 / 2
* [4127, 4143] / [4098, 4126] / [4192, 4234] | 0.12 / 1.81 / 1.79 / 1.77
